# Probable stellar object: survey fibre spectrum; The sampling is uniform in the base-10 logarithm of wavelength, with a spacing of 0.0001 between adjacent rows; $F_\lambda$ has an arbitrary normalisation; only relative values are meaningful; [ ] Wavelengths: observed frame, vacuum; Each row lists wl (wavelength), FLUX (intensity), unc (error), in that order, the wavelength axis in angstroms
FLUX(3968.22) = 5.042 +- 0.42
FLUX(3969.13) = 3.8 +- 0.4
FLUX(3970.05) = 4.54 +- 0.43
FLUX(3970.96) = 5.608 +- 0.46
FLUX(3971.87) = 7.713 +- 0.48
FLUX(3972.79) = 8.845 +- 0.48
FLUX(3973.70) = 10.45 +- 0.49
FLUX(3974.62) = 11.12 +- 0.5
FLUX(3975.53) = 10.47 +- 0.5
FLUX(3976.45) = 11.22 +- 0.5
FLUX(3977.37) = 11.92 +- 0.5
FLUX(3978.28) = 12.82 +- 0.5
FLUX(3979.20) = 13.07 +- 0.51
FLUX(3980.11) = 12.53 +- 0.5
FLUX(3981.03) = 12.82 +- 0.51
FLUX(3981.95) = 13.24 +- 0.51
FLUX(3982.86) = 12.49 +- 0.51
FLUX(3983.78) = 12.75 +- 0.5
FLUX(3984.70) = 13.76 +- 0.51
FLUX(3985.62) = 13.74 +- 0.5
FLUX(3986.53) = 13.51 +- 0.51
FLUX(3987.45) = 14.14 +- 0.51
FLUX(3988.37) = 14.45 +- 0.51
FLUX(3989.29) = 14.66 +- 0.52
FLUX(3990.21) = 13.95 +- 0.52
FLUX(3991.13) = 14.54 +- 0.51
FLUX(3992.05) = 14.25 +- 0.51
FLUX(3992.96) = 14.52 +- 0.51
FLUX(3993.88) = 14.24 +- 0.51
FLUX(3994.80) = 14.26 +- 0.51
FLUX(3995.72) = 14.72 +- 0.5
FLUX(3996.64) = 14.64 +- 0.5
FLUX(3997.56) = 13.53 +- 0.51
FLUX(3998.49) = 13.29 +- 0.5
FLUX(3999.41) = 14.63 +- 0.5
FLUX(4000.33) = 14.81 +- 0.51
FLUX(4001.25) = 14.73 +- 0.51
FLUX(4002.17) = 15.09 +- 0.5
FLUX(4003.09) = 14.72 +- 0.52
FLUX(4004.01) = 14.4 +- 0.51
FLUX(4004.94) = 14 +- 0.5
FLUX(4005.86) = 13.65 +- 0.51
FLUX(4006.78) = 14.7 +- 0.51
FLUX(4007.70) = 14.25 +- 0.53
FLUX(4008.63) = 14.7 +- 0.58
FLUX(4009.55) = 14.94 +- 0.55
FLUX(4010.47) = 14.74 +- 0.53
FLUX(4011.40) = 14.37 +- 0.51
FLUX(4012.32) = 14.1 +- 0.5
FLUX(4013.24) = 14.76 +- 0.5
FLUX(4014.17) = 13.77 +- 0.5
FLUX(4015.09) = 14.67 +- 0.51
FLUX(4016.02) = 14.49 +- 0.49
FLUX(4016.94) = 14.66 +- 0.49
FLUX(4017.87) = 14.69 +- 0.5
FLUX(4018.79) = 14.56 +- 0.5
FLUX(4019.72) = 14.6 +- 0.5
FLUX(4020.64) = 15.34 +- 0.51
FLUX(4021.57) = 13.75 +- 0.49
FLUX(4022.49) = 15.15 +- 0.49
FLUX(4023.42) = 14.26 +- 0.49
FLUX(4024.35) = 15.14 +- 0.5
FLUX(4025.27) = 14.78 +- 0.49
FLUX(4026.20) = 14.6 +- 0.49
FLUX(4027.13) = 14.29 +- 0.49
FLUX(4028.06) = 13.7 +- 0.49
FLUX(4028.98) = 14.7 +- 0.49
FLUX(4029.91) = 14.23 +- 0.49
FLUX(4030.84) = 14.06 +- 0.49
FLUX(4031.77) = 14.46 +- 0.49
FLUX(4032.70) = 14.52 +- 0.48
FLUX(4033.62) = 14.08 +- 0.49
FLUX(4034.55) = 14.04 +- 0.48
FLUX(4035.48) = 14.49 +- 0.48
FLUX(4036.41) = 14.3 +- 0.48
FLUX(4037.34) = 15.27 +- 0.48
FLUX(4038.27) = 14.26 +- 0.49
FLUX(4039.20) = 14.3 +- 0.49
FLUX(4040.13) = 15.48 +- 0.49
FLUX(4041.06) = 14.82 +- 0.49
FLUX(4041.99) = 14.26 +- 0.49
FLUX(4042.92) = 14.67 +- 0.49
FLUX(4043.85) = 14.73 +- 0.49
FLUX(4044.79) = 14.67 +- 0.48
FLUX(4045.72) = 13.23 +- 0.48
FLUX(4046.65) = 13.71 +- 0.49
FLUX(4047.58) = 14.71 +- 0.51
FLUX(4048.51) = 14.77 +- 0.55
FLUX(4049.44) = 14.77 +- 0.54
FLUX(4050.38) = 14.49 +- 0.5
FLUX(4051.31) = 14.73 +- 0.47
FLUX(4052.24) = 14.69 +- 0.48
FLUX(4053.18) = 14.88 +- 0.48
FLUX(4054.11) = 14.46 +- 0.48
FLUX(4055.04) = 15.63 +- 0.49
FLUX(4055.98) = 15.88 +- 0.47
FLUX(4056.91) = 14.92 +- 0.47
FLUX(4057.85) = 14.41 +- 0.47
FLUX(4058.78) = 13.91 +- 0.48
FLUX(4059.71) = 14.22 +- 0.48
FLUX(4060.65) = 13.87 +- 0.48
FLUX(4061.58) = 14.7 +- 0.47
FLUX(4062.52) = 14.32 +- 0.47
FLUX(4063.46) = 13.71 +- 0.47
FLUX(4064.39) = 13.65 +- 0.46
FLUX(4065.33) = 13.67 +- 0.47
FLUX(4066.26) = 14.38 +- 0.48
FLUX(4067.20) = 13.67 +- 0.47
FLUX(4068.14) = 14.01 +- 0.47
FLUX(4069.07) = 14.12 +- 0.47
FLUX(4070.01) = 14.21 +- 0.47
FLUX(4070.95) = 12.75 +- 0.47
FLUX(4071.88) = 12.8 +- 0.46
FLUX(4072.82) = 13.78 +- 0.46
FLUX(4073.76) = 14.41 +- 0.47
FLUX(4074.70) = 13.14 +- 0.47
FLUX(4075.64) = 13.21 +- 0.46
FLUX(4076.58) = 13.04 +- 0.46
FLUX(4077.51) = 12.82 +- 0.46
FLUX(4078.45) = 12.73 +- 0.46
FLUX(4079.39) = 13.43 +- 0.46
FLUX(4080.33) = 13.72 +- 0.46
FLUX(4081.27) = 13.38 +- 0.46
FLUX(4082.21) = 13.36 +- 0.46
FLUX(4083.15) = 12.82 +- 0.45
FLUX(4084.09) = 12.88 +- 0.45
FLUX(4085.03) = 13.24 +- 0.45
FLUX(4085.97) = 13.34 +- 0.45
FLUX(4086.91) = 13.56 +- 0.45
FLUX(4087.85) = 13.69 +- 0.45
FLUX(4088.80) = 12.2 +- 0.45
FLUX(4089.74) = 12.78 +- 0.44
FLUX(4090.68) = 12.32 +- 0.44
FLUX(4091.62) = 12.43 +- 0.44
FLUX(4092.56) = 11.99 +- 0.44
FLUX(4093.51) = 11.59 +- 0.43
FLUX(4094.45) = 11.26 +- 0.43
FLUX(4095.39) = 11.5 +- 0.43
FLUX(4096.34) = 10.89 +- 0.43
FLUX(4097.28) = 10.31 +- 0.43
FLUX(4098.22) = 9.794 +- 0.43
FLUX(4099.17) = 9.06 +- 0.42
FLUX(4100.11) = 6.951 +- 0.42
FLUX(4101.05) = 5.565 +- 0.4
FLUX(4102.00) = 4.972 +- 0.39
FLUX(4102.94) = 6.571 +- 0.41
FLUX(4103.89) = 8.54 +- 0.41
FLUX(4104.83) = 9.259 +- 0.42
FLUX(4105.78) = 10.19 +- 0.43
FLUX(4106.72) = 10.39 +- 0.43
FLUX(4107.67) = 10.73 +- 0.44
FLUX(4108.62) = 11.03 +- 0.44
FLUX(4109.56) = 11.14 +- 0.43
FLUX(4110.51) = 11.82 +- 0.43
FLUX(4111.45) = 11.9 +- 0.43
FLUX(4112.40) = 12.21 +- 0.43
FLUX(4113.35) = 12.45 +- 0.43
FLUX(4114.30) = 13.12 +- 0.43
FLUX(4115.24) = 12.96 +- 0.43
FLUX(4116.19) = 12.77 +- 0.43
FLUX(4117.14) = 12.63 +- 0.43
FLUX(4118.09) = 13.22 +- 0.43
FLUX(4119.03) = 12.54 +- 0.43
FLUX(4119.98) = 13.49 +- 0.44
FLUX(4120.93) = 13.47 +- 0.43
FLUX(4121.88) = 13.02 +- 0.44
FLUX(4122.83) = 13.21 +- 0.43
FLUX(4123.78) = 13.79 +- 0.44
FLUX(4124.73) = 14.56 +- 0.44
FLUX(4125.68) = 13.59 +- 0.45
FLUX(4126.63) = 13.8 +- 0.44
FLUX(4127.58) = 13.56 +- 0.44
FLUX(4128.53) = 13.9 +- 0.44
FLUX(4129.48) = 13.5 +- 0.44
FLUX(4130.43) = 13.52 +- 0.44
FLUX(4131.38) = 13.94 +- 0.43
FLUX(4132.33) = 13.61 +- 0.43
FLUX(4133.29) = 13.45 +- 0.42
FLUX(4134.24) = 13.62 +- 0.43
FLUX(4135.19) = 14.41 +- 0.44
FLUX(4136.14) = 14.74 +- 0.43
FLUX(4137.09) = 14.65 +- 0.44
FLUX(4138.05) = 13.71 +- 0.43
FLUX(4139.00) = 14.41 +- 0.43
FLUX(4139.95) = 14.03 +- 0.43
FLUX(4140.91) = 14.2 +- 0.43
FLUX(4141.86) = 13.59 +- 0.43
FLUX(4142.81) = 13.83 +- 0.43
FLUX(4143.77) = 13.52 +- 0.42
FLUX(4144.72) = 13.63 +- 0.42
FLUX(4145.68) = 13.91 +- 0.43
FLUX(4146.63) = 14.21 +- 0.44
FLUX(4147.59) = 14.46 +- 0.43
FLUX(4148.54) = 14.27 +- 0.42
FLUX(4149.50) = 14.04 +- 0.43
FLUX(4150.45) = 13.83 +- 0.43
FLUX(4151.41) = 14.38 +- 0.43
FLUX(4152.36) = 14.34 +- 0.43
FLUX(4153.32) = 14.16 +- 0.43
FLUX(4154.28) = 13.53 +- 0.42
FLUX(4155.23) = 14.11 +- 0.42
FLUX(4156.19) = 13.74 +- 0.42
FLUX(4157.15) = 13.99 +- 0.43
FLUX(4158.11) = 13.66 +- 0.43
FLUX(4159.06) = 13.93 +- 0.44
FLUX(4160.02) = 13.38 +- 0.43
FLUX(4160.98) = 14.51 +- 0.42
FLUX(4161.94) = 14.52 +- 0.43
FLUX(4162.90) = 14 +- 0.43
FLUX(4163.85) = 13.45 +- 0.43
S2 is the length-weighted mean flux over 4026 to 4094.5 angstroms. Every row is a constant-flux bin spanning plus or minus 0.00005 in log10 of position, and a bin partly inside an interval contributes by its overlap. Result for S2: 13.9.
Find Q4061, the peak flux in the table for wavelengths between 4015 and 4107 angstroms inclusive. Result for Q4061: 15.88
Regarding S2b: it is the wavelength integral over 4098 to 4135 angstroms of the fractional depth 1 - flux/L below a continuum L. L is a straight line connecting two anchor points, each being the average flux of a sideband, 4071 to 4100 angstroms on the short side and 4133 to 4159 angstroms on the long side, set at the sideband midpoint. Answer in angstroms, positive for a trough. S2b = 4.23 angstroms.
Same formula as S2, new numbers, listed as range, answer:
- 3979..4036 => 14.2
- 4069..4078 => 13.4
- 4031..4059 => 14.6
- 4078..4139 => 12.2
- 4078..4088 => 13.3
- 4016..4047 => 14.5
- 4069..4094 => 13.1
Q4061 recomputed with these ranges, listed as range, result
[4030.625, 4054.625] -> 15.48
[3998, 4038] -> 15.34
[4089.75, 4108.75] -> 12.43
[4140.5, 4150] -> 14.46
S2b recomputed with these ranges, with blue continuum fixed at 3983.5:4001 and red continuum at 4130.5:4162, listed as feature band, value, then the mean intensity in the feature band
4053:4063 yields -0.40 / 14.6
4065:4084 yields 0.82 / 13.5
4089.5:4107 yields 5.34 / 9.76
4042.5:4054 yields -0.34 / 14.5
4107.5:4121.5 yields 1.62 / 12.4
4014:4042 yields -0.81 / 14.5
